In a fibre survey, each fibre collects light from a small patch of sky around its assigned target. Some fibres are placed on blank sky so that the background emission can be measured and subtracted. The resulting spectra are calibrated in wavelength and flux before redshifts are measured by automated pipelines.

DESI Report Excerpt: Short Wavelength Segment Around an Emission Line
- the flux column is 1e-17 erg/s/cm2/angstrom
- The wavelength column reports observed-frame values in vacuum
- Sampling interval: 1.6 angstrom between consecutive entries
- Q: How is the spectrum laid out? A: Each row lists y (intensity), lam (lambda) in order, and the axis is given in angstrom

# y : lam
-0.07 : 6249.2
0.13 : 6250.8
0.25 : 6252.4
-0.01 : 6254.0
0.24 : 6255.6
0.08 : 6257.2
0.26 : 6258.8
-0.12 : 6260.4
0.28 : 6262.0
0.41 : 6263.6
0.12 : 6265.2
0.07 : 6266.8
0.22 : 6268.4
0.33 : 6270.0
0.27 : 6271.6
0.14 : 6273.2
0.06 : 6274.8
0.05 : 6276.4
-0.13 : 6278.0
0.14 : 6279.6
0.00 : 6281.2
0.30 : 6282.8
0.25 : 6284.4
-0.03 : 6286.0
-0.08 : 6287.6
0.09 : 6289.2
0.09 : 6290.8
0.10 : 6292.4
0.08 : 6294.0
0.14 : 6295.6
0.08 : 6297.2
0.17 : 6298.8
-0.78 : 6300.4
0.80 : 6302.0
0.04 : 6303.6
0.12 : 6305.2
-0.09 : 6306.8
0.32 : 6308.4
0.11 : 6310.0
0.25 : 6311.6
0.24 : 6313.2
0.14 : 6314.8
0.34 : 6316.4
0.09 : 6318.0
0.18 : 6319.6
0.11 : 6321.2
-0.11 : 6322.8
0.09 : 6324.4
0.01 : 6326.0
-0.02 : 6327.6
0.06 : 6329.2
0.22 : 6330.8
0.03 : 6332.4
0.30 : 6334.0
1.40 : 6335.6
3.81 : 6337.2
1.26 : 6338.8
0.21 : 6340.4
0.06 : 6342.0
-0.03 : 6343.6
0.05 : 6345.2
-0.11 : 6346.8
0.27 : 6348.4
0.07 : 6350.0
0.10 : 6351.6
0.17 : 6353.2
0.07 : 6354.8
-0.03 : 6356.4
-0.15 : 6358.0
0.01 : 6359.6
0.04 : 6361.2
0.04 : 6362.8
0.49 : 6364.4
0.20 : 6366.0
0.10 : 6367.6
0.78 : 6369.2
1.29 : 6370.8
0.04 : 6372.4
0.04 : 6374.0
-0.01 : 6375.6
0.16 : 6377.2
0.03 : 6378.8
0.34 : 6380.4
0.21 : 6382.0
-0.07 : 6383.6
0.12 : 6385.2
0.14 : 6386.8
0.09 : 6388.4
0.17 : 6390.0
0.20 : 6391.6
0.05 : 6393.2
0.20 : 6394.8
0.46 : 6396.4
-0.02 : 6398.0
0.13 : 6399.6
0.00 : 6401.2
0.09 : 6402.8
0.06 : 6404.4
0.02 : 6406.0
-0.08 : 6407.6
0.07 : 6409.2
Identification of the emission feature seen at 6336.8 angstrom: H-gamma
